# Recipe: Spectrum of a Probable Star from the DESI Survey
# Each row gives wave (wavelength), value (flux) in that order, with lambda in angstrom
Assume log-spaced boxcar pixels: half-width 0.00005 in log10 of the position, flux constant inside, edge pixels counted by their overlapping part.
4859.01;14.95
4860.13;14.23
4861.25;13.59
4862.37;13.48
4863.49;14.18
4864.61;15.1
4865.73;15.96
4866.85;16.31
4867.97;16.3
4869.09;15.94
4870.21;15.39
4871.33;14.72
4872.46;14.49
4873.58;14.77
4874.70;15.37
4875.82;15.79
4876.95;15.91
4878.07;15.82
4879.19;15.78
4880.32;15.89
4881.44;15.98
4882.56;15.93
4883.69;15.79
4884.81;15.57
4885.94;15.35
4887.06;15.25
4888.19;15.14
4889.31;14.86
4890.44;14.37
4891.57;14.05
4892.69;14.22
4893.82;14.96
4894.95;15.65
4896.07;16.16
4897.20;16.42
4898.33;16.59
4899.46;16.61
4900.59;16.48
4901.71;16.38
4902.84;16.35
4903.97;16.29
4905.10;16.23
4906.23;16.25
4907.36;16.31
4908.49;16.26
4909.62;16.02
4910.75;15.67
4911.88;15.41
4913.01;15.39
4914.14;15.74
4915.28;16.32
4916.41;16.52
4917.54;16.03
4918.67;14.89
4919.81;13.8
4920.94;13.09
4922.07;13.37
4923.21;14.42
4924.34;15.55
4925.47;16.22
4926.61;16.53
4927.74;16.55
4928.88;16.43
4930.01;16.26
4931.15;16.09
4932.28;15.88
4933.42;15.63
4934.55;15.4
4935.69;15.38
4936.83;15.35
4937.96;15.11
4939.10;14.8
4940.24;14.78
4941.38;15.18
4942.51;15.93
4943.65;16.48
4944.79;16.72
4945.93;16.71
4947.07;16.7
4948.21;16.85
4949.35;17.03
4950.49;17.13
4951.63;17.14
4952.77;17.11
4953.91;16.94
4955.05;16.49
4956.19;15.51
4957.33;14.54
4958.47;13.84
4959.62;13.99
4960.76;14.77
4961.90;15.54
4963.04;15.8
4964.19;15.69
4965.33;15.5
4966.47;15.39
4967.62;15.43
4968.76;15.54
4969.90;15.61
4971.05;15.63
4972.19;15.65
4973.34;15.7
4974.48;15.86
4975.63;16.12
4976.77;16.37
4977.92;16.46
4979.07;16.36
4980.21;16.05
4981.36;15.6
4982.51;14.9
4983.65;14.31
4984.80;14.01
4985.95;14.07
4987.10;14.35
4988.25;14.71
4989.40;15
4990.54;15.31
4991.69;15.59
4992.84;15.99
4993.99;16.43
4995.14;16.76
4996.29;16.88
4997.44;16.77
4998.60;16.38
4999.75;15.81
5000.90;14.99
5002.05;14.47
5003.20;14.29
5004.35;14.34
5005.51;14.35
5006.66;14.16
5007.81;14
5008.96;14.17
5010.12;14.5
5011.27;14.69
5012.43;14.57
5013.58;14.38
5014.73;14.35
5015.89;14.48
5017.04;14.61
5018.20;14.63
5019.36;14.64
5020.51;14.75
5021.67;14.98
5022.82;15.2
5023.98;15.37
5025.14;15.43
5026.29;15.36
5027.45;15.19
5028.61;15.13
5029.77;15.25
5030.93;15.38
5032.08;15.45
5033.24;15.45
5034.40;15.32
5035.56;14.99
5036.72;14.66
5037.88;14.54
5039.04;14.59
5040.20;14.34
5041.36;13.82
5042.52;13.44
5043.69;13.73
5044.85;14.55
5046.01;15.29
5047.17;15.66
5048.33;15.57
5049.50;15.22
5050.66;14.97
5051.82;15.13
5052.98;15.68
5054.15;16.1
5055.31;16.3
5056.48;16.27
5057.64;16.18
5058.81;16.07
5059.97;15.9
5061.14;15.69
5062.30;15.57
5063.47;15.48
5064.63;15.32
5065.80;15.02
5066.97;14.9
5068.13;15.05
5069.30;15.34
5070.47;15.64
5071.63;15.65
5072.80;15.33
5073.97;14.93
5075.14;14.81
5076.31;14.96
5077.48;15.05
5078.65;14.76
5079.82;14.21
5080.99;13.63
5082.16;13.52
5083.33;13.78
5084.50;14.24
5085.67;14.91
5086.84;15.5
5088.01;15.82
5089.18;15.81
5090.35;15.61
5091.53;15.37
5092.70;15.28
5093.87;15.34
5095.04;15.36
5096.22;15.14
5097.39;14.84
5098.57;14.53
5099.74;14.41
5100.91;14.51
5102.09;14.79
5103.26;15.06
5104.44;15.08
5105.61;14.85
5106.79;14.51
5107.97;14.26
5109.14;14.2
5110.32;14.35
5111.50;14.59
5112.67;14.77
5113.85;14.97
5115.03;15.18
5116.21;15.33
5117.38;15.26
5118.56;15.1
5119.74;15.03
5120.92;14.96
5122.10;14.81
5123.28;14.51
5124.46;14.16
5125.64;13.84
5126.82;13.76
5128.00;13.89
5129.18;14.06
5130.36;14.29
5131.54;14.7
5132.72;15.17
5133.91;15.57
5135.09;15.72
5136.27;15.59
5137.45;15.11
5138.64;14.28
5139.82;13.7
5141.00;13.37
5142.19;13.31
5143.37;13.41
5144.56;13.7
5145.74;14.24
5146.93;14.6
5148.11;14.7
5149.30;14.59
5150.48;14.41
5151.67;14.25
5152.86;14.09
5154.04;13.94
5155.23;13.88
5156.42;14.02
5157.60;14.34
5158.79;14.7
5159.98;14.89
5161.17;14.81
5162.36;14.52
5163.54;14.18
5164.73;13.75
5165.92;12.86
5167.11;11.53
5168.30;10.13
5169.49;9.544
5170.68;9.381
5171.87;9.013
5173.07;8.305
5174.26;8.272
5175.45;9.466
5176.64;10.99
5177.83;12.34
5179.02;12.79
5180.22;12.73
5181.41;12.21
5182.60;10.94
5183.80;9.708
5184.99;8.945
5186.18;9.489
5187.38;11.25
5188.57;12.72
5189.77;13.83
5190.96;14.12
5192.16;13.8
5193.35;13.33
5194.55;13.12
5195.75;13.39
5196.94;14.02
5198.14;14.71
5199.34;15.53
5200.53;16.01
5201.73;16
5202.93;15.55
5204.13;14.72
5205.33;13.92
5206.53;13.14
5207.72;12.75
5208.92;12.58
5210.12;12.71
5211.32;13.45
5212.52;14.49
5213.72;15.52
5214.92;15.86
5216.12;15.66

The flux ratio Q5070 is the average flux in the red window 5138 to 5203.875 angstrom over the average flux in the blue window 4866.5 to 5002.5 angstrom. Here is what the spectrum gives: 0.8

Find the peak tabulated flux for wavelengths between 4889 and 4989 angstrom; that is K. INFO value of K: 17.14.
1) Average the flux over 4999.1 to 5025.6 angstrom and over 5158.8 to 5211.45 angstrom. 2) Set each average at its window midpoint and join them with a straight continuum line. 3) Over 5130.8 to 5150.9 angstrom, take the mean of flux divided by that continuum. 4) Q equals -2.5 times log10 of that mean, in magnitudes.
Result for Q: -0.11 mag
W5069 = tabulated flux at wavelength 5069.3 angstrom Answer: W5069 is 15.34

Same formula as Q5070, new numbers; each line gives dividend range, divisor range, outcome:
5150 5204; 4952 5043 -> 0.84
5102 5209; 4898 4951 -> 0.86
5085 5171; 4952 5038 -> 0.94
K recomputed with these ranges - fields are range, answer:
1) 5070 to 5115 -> 15.82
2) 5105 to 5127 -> 15.33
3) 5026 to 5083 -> 16.3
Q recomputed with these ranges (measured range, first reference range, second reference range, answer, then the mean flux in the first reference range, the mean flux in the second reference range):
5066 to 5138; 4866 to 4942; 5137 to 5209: -0.09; 15.6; 13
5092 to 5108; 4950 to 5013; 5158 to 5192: -0.13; 15.4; 11.7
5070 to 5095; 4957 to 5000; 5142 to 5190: -0.09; 15.5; 12.4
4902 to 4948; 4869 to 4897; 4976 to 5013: -0.03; 15.3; 15.2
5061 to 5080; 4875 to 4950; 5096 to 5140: -0.02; 15.7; 14.7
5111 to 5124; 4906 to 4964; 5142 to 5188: -0.14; 15.7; 12.4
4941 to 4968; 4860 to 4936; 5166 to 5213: -0.07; 15.5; 12.3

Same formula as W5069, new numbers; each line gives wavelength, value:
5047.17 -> 15.66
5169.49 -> 9.544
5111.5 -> 14.59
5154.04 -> 13.94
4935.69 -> 15.38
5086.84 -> 15.5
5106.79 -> 14.51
